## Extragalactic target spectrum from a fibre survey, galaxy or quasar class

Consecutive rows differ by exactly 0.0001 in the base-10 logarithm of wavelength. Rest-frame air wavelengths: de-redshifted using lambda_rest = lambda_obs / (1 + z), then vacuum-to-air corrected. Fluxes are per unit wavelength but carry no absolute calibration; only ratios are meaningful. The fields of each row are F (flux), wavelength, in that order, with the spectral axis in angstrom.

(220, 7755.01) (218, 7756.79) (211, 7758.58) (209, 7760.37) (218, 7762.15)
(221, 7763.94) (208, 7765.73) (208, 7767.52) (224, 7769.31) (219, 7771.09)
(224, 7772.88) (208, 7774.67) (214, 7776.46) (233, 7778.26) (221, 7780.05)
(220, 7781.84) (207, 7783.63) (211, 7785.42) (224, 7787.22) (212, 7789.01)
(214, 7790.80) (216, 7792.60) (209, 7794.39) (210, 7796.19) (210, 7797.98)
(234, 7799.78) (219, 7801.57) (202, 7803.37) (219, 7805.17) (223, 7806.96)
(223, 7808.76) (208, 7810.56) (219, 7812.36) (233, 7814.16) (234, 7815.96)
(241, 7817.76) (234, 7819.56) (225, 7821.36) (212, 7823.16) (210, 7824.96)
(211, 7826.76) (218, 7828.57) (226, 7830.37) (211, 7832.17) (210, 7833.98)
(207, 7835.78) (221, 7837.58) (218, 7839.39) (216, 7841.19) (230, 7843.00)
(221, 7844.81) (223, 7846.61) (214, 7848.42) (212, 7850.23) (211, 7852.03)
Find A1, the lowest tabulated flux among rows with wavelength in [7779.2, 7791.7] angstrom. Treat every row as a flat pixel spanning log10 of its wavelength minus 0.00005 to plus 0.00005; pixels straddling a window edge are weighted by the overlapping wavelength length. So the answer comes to 207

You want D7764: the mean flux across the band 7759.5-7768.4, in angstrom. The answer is 213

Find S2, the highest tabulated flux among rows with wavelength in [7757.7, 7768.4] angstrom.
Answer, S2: 221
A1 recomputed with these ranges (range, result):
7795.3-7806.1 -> 202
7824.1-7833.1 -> 210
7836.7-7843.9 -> 216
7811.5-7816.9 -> 219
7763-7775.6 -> 208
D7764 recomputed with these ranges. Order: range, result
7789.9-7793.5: 215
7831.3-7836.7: 209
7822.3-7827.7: 211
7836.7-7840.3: 219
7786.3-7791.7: 217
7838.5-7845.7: 221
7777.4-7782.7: 225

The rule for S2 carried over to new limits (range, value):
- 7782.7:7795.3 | 224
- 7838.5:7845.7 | 230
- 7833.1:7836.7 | 210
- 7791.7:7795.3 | 216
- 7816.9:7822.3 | 241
